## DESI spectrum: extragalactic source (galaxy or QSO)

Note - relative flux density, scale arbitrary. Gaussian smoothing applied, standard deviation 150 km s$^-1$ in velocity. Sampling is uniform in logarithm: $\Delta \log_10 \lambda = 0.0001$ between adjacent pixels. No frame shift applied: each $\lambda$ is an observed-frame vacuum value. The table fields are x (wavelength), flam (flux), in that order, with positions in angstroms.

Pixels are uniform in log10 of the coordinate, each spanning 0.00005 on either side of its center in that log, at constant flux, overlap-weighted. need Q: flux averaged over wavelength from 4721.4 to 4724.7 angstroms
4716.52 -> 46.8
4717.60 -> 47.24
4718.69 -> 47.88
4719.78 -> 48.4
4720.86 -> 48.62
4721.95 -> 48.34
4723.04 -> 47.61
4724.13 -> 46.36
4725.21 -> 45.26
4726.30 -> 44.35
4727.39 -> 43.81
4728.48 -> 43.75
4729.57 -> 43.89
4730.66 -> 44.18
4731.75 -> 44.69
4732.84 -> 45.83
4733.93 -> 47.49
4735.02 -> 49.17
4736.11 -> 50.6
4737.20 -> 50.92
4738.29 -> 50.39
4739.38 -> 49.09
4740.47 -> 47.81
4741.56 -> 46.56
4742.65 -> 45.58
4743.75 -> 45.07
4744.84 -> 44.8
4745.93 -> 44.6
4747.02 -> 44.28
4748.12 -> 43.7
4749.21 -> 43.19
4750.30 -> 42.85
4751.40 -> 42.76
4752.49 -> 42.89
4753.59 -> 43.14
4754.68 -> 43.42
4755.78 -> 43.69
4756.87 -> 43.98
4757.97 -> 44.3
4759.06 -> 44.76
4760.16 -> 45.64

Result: 47.4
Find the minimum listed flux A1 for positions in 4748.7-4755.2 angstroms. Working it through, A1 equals 42.76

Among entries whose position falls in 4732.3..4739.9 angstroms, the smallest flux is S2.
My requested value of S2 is 45.83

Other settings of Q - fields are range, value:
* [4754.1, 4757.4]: 43.8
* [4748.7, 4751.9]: 42.9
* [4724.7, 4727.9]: 44.4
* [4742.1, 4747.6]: 44.8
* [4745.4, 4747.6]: 44.4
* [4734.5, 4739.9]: 50.1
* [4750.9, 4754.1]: 42.9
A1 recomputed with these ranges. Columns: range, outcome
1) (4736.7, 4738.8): 50.39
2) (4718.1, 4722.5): 47.88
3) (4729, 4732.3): 43.89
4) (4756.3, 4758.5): 43.98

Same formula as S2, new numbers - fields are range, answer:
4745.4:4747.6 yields 44.28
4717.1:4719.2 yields 47.24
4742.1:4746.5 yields 44.6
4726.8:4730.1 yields 43.75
